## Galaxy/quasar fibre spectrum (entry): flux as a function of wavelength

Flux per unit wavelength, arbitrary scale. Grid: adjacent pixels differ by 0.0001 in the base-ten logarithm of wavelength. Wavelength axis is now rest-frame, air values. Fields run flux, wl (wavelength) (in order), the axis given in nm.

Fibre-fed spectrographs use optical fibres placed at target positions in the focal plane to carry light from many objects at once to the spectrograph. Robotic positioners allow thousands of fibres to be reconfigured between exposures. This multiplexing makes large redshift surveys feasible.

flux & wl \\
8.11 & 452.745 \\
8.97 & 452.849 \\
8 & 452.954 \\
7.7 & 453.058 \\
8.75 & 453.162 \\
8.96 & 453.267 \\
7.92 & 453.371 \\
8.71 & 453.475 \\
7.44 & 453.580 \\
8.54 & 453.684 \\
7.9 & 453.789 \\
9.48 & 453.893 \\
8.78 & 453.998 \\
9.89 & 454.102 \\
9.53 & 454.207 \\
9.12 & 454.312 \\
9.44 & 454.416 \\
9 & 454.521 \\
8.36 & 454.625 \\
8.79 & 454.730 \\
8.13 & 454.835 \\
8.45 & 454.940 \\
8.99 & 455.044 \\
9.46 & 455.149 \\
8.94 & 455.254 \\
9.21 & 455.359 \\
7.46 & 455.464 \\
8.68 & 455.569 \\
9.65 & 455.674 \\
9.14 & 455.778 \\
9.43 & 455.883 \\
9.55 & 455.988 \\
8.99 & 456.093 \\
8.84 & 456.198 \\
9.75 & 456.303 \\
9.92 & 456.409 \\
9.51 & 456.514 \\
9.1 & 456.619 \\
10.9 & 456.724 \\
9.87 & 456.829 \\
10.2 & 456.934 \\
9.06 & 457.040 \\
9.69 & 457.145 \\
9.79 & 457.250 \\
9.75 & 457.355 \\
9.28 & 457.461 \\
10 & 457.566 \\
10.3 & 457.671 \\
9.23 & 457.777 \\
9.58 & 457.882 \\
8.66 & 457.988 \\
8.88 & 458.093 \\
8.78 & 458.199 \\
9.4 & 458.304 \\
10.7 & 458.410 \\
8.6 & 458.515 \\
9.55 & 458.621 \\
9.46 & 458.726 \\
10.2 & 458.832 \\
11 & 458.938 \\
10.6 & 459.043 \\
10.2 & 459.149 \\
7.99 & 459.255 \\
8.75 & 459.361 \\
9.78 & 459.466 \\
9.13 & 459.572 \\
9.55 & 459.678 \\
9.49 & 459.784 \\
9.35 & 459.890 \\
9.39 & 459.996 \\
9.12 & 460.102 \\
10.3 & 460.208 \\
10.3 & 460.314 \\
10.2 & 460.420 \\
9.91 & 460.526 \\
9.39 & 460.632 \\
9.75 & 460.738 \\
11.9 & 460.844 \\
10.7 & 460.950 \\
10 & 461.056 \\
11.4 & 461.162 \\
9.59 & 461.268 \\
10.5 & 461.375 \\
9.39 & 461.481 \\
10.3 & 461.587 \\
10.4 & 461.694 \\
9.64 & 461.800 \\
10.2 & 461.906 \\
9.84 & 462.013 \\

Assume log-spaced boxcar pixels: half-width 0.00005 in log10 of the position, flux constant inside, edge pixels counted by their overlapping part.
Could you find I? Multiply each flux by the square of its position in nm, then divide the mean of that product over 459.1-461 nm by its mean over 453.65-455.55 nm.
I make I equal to 1.13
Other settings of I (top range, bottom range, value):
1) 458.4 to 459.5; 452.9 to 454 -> 1.19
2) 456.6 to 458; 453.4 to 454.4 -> 1.12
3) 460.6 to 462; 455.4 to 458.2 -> 1.11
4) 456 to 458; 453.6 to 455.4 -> 1.09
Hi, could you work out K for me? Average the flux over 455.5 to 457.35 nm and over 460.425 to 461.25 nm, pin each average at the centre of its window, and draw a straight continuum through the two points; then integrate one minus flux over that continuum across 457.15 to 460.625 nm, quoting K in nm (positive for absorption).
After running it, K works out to 0.14 nm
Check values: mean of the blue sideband 9.52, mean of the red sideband 10.4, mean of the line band 9.6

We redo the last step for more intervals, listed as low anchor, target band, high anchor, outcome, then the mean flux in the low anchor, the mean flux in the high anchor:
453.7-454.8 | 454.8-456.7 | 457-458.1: 0.03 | 9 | 9.51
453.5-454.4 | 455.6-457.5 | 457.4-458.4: -0.07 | 8.85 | 9.4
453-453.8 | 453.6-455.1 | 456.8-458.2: -0.05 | 8.26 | 9.52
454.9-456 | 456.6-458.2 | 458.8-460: -0.05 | 8.99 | 9.62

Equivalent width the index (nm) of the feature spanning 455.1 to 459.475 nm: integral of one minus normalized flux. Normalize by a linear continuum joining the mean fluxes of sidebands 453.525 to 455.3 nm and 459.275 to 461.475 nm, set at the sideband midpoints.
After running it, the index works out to -0.06 nm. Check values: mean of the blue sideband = 8.84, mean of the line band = 9.47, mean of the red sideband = 9.89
